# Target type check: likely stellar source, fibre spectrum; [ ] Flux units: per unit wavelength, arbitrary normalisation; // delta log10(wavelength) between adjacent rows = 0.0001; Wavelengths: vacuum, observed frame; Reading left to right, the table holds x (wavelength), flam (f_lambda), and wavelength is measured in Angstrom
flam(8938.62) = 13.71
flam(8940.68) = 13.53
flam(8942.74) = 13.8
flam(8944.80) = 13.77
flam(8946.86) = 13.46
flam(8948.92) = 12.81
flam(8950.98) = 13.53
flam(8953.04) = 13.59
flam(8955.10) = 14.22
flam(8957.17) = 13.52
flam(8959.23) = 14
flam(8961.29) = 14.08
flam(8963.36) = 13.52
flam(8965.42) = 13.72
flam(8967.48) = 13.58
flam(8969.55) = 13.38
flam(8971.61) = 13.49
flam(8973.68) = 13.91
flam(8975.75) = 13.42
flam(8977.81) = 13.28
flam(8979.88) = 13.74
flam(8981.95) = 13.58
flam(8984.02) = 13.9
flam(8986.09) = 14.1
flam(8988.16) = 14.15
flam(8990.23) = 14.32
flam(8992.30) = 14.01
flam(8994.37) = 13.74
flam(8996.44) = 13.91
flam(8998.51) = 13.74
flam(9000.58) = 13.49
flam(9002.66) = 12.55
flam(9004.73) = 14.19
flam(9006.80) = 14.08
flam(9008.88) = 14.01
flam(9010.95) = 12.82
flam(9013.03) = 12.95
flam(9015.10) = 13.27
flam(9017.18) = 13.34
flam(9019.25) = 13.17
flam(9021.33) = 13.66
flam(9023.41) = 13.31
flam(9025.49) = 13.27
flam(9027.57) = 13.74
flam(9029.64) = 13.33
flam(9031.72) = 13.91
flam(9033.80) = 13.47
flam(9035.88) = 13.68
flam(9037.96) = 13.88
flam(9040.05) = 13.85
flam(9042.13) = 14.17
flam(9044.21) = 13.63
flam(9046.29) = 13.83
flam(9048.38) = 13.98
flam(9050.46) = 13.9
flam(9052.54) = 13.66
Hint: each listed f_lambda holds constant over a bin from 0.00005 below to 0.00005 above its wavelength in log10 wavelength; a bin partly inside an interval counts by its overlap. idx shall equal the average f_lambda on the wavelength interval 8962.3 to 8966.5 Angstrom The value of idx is 13.6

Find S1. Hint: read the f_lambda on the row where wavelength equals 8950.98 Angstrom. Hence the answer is 13.53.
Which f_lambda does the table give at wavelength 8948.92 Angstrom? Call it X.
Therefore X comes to 12.81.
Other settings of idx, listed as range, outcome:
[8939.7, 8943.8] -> 13.7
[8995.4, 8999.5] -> 13.8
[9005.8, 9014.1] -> 13.5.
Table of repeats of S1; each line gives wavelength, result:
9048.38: 13.98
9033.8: 13.47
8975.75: 13.42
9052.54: 13.66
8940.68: 13.53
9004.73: 14.19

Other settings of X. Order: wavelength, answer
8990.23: 14.32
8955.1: 14.22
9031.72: 13.91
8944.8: 13.77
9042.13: 14.17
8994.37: 13.74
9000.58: 13.49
